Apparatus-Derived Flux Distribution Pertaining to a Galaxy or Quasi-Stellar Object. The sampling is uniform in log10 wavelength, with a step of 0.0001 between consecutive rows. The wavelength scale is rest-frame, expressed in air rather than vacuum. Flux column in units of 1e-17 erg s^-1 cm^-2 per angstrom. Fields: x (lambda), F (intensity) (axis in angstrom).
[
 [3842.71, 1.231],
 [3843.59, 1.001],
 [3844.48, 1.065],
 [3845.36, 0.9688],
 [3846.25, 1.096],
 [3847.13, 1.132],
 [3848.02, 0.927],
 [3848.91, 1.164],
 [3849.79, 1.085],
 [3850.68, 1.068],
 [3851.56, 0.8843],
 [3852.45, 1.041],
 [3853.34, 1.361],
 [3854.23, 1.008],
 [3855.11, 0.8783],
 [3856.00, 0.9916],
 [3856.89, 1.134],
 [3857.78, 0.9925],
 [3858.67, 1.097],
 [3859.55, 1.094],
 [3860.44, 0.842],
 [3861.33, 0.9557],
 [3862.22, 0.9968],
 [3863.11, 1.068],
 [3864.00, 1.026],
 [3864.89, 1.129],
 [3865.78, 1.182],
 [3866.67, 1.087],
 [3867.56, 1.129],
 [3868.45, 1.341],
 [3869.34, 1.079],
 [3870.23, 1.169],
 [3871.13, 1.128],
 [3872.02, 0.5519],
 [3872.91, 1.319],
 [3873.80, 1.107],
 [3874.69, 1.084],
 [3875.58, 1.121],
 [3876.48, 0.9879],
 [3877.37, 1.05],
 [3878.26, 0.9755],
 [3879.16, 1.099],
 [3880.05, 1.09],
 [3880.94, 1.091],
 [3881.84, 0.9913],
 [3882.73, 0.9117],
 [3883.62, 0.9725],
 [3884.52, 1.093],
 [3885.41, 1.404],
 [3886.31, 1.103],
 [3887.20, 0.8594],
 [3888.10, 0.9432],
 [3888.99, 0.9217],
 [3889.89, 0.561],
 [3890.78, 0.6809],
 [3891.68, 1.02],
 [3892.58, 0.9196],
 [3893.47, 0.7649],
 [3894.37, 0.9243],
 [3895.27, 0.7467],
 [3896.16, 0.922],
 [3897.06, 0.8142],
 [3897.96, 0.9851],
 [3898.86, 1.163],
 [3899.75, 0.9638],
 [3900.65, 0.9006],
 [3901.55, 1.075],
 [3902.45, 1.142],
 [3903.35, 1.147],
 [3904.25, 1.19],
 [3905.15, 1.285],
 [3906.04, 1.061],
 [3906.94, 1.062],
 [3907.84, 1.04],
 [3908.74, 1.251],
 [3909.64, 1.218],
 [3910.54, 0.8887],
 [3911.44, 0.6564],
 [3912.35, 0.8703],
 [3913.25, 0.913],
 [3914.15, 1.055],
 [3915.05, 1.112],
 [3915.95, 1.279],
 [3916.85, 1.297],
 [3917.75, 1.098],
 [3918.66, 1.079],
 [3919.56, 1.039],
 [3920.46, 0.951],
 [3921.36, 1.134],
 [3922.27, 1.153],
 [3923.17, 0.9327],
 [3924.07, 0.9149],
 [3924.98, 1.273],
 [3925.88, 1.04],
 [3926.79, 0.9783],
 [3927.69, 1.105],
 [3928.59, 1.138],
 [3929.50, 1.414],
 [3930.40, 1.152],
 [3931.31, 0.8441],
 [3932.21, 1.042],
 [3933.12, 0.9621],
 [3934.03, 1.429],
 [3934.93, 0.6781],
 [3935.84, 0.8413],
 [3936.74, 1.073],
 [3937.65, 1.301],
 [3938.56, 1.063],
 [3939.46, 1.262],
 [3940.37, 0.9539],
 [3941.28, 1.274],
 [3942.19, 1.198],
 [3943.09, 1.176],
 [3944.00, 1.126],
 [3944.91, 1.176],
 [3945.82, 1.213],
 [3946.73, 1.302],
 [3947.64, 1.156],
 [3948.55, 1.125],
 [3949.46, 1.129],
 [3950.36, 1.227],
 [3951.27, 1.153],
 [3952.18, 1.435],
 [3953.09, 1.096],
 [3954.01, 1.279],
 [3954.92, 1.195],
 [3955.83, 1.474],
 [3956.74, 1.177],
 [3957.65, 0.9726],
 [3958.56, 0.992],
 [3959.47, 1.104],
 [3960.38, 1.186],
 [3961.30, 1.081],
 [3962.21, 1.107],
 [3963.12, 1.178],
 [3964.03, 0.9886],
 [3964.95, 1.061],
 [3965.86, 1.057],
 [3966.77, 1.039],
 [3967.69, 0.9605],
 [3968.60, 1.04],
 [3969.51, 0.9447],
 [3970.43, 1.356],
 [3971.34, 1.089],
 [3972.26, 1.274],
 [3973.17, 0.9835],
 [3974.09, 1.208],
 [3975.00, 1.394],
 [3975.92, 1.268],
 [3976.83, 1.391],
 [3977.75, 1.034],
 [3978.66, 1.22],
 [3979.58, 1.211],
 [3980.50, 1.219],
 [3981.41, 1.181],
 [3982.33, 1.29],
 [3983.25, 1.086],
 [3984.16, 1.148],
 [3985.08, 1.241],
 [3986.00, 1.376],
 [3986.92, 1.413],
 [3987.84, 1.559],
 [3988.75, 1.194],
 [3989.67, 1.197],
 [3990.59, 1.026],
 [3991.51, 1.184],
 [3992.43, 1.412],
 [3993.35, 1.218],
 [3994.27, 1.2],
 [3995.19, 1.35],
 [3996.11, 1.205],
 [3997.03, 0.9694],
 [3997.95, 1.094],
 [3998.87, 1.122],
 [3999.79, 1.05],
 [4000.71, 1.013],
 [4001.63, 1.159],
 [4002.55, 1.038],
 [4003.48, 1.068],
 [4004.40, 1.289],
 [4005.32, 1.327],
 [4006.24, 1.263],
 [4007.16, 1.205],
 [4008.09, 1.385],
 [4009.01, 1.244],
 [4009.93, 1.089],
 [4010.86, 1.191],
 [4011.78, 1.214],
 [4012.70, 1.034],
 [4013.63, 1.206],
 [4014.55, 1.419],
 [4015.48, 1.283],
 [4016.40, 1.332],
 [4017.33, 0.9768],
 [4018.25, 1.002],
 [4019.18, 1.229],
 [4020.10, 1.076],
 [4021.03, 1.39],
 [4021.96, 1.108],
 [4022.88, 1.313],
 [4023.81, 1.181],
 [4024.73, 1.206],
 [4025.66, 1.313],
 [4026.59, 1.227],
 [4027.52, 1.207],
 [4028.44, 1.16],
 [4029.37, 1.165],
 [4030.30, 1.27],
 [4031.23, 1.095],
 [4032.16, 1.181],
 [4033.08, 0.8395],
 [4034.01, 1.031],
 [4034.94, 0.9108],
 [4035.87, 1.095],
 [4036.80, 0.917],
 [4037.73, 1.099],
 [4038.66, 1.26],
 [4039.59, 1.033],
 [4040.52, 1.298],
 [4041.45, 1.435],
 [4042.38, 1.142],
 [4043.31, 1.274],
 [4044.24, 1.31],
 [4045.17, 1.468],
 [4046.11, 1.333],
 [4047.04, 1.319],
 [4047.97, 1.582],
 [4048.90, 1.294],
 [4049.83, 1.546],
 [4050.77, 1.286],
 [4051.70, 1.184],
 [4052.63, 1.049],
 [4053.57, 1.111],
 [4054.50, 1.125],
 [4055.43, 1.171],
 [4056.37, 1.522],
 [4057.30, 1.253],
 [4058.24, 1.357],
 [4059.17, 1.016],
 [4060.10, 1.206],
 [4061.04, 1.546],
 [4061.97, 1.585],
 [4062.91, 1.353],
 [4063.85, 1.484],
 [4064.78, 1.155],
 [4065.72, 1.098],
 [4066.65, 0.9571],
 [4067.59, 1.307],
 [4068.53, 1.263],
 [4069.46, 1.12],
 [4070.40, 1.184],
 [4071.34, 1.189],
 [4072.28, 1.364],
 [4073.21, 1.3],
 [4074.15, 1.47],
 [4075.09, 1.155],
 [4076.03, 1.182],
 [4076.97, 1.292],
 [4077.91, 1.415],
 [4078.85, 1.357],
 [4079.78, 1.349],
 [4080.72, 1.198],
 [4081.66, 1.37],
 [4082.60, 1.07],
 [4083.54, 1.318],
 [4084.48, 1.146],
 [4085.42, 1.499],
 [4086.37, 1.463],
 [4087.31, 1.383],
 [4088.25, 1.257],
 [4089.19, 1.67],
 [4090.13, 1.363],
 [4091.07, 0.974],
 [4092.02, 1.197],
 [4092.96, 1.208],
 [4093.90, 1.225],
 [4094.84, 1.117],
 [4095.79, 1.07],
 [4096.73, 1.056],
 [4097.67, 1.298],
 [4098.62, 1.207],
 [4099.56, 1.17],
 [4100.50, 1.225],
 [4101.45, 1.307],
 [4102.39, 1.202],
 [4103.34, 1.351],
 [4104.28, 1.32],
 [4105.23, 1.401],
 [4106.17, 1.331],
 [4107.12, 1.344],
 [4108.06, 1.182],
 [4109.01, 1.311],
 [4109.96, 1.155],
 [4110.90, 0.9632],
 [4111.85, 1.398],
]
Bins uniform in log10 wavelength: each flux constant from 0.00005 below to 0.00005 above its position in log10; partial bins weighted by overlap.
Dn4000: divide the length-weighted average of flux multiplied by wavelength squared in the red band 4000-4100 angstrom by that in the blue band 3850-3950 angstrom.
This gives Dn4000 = 1.26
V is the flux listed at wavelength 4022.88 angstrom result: 1.313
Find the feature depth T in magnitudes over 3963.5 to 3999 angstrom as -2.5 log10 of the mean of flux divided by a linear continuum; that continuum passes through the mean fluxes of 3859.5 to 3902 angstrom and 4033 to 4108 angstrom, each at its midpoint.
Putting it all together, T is -0.04 mag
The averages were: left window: 1.01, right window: 1.26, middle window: 1.19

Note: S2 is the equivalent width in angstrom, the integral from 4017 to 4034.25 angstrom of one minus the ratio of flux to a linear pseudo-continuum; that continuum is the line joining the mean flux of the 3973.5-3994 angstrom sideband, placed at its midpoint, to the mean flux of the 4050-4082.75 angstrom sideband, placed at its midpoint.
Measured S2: 1.3 angstrom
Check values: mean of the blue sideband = 1.25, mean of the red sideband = 1.26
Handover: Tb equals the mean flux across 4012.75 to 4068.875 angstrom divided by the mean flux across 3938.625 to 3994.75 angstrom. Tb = 1.03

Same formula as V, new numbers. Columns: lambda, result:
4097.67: 1.298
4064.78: 1.155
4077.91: 1.415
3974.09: 1.208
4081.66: 1.37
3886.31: 1.103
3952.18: 1.435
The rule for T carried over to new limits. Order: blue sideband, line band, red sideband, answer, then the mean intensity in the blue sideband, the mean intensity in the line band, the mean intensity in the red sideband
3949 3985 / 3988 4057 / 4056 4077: 0.021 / 1.16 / 1.2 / 1.27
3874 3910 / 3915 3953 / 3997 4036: -0.059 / 1.01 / 1.12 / 1.16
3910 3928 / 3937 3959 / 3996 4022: -0.099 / 1.04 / 1.18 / 1.17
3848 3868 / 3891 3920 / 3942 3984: 0.080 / 1.05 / 1.02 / 1.16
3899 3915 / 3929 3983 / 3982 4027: -0.020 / 1.05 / 1.15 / 1.21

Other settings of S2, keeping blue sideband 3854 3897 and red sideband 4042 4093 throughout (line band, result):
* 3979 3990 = -0.87 angstrom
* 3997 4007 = 0.48 angstrom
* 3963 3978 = 0.18 angstrom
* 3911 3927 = 0.42 angstrom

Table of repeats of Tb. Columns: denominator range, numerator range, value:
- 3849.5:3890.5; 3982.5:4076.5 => 1.17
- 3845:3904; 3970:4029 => 1.18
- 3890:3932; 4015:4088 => 1.20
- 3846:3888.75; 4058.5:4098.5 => 1.20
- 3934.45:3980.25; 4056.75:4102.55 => 1.10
